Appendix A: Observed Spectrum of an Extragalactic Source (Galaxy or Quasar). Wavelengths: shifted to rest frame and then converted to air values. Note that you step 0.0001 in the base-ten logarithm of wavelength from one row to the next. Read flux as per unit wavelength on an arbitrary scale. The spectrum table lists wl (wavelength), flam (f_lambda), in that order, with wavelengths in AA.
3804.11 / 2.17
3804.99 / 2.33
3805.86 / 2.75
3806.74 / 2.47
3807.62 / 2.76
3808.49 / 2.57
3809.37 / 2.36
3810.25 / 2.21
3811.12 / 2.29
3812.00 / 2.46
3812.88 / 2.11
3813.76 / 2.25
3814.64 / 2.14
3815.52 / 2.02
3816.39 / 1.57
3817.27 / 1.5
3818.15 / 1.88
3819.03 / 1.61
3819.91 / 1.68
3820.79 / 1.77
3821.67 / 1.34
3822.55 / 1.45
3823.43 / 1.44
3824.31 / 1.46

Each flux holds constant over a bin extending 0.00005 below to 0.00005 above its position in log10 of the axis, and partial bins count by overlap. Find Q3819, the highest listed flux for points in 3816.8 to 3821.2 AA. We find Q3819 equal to 1.88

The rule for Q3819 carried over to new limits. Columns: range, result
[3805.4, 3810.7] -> 2.76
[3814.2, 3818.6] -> 2.14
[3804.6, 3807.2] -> 2.75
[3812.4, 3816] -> 2.25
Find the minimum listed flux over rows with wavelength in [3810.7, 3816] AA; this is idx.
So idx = 2.02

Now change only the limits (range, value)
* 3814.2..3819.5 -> 1.5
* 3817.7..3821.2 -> 1.61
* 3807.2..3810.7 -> 2.21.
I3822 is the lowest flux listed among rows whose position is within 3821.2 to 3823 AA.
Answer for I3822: 1.34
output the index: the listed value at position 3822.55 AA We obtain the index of 1.45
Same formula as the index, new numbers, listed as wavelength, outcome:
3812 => 2.46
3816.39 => 1.57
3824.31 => 1.46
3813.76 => 2.25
